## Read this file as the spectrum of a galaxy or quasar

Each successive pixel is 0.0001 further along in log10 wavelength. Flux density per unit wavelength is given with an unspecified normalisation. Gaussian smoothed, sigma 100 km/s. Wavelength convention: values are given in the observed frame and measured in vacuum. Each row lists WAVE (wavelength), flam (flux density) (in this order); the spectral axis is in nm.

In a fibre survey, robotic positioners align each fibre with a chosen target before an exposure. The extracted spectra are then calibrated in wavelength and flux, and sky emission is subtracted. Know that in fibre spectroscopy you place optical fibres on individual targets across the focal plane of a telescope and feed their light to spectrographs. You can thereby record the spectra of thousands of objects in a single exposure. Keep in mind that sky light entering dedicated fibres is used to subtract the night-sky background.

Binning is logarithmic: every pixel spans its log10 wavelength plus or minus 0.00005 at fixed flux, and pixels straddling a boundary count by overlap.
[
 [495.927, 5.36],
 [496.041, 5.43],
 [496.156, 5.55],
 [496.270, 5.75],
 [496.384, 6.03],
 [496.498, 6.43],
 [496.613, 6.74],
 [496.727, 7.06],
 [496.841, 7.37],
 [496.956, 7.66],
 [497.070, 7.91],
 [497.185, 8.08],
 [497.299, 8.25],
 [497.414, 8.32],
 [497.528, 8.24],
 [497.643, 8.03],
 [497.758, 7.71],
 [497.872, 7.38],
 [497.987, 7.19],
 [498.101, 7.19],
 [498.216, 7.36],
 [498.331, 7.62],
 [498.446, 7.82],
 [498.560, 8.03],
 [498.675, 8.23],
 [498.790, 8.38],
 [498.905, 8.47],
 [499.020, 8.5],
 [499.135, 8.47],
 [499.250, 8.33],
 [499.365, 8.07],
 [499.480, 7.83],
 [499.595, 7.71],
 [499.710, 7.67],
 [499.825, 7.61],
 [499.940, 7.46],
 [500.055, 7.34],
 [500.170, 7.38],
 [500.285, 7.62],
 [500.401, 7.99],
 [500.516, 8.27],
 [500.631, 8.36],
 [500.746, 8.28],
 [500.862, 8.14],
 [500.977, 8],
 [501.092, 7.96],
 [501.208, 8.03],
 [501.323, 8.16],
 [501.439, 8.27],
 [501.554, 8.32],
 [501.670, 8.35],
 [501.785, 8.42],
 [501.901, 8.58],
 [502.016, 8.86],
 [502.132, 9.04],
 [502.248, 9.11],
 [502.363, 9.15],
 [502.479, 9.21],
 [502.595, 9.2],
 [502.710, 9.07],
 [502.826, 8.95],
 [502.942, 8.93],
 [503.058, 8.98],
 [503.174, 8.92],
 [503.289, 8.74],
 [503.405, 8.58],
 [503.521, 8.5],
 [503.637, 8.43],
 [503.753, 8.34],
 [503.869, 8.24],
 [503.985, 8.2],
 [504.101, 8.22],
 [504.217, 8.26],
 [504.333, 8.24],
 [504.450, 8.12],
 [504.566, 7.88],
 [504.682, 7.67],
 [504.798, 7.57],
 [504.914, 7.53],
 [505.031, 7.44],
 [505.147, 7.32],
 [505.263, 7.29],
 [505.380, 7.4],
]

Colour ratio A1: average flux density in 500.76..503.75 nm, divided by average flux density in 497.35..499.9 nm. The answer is 1.09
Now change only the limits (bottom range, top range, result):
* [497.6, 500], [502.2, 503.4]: 1.15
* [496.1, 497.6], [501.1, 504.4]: 1.20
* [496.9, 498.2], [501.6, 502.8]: 1.14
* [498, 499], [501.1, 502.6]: 1.09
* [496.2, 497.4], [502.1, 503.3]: 1.26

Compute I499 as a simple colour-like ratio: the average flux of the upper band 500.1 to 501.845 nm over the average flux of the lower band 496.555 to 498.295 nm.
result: 1.1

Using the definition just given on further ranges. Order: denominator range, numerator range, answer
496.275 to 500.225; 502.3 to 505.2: 1.09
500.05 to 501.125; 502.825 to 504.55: 1.06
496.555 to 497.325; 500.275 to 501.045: 1.08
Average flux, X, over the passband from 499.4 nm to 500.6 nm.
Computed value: 7.71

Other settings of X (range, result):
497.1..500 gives 7.92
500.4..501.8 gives 8.2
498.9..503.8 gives 8.36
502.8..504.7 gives 8.43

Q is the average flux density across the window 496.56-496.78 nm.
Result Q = 6.91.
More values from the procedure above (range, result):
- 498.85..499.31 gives 8.44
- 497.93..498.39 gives 7.34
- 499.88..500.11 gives 7.41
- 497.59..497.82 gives 7.86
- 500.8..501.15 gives 8.03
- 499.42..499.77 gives 7.74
